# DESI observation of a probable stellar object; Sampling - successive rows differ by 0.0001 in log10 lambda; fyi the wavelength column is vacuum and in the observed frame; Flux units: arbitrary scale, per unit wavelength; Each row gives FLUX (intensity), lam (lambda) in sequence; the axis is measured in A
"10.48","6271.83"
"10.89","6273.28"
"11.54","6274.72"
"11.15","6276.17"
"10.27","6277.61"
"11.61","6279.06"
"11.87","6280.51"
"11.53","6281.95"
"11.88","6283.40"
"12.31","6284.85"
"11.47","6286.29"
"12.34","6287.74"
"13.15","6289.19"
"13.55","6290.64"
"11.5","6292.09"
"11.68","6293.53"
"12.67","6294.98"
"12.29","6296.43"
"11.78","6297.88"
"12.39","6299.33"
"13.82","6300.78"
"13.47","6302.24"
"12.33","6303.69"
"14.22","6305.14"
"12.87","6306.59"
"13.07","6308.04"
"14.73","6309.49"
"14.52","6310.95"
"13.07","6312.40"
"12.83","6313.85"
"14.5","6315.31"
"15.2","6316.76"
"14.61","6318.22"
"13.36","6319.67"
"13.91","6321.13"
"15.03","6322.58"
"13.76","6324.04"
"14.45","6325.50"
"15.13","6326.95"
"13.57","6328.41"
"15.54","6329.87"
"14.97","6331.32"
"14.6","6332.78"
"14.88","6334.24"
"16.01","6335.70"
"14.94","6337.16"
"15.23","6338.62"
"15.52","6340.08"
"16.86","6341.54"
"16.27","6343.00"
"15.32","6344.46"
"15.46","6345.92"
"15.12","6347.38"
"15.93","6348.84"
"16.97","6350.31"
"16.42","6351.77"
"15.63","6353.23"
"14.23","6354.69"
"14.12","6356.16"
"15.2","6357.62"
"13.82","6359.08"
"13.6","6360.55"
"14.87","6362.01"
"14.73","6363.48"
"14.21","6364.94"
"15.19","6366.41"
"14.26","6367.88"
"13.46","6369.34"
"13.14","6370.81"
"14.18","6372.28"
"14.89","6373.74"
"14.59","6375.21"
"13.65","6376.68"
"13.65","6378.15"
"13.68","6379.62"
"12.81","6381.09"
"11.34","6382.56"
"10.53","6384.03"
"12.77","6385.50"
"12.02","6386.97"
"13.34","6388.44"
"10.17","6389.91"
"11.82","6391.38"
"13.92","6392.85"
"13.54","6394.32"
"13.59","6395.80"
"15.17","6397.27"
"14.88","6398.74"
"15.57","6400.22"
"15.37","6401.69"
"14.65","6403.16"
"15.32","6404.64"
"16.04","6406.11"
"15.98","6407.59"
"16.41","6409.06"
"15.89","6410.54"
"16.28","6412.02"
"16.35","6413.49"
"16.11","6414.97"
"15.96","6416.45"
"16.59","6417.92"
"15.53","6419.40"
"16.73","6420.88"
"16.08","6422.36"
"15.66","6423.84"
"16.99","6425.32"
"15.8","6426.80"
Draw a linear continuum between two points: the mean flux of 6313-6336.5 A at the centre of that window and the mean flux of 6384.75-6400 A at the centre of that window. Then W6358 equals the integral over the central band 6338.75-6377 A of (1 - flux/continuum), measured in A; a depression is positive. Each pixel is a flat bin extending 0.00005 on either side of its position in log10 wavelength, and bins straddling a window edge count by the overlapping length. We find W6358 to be -2.89 A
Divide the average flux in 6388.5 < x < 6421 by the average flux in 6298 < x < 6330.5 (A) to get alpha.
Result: 1.1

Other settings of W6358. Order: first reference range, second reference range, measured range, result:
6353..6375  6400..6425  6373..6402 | 3.4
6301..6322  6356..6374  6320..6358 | -3.1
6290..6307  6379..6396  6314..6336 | -3.4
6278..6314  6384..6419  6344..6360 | -1.9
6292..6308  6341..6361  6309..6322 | -0.5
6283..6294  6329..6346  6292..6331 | 0.4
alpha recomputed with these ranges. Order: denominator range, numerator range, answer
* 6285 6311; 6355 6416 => 1.11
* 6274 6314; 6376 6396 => 1.01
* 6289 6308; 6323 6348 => 1.19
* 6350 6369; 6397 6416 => 1.06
